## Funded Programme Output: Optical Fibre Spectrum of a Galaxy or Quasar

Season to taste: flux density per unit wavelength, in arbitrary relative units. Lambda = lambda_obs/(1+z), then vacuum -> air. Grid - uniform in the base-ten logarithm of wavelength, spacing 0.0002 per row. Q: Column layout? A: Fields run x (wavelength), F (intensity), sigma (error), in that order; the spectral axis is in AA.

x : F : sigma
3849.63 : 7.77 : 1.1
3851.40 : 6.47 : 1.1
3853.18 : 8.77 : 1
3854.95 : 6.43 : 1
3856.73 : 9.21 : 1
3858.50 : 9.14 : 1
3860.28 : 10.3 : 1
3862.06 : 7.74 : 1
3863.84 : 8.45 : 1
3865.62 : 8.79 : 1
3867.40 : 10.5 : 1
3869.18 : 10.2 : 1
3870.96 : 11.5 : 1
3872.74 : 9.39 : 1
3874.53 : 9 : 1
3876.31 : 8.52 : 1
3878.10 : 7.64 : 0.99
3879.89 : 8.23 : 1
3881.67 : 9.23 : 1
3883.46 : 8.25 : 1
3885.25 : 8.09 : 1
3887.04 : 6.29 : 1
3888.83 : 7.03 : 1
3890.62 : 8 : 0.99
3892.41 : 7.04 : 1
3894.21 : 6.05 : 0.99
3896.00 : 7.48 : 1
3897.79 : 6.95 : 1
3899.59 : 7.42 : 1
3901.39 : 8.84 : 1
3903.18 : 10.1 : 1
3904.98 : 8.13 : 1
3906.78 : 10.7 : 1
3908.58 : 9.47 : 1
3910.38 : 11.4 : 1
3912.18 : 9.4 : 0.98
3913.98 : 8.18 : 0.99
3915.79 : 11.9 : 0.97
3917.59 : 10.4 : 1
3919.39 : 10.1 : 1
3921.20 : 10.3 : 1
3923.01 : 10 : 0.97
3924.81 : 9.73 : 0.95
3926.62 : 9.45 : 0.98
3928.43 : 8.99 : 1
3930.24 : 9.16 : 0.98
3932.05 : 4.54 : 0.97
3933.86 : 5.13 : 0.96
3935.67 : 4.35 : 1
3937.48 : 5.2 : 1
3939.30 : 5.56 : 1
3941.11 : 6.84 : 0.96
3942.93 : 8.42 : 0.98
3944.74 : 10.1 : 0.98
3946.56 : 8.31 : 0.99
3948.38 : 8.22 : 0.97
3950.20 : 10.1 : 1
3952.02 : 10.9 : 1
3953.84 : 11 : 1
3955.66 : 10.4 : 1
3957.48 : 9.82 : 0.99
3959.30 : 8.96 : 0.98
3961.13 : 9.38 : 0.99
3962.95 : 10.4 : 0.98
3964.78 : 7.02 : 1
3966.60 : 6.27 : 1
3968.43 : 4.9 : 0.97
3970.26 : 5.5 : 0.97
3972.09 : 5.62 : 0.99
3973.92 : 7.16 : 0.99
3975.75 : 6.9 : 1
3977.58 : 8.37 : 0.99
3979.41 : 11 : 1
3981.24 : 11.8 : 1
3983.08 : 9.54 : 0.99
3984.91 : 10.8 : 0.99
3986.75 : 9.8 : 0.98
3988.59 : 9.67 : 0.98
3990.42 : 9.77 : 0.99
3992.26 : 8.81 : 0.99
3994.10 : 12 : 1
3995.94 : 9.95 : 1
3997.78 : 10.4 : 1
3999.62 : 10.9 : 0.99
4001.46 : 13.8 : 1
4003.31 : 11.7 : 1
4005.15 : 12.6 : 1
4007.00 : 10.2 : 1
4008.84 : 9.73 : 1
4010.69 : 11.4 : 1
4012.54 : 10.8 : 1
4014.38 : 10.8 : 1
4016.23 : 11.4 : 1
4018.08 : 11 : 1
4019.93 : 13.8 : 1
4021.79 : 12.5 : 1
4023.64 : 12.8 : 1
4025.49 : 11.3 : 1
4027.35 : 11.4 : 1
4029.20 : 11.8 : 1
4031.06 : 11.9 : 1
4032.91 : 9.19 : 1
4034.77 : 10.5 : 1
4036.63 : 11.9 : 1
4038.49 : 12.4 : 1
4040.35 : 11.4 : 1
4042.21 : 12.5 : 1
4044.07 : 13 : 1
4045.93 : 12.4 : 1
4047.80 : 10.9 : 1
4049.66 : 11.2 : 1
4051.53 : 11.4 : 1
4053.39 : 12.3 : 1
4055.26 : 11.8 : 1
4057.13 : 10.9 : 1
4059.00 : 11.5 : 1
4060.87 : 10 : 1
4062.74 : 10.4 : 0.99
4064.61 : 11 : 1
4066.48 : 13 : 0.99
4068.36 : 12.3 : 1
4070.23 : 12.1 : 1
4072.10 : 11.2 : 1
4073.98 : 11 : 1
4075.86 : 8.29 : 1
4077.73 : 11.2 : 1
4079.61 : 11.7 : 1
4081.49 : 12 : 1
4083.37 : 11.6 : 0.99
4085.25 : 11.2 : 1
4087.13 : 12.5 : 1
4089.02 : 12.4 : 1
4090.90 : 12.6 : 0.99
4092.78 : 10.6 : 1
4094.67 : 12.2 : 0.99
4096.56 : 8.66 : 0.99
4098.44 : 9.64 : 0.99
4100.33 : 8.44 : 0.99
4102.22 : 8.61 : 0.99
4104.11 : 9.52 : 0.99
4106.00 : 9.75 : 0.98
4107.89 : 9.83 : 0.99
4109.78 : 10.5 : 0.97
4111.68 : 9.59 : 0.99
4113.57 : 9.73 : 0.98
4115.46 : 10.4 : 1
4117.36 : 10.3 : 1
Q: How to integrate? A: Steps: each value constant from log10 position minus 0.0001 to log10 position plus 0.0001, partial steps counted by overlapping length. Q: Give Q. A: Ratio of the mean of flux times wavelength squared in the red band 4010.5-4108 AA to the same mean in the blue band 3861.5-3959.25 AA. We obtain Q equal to 1.40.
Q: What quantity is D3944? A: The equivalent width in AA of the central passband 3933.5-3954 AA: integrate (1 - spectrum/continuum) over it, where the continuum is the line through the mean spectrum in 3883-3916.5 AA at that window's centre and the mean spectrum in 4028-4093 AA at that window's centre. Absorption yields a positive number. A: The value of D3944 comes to 3.3 AA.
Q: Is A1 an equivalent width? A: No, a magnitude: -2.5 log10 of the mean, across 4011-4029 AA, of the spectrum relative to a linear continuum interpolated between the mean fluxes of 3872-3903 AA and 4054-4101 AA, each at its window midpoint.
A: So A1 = -0.16 mag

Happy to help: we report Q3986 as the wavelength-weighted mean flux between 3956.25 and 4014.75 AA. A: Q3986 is 9.55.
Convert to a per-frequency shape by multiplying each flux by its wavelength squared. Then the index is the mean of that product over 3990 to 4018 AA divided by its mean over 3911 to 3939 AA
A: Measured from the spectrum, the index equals 1.36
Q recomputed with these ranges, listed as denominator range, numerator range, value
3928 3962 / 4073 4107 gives 1.40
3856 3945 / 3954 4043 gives 1.27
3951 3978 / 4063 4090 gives 1.49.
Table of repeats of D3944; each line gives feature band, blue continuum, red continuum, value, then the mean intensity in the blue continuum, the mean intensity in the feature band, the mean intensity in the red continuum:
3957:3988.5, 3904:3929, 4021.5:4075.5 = 6.4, 9.88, 8.44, 11.5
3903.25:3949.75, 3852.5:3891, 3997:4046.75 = 5.3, 8.68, 8.6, 11.6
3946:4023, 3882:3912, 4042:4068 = 2.0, 8.25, 9.87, 11.6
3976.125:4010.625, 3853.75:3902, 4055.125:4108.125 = -2.7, 8.36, 10.6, 10.9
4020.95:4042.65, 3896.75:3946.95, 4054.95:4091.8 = -2.0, 8.53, 11.6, 11.4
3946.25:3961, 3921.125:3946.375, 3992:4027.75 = -1.9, 7.63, 9.75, 11.4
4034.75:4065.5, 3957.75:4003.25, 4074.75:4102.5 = -3.9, 9.18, 11.5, 10.8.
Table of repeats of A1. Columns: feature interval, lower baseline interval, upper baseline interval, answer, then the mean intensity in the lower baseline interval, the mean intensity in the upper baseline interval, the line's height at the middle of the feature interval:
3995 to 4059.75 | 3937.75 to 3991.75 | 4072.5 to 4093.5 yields -0.14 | 8.67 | 11.4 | 10.1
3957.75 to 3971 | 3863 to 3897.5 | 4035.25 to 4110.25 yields 0.25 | 8.38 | 11.1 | 9.59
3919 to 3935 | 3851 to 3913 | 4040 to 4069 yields 0.11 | 8.59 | 11.6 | 9.38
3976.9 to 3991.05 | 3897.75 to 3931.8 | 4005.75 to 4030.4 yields 0.07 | 9.47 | 11.5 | 10.8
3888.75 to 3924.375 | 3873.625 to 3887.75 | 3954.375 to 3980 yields -0.11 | 8.18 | 7.98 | 8.12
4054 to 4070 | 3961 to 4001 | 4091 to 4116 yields -0.19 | 8.96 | 9.89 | 9.58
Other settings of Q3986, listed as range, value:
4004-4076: 11.5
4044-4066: 11.4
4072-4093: 11.4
